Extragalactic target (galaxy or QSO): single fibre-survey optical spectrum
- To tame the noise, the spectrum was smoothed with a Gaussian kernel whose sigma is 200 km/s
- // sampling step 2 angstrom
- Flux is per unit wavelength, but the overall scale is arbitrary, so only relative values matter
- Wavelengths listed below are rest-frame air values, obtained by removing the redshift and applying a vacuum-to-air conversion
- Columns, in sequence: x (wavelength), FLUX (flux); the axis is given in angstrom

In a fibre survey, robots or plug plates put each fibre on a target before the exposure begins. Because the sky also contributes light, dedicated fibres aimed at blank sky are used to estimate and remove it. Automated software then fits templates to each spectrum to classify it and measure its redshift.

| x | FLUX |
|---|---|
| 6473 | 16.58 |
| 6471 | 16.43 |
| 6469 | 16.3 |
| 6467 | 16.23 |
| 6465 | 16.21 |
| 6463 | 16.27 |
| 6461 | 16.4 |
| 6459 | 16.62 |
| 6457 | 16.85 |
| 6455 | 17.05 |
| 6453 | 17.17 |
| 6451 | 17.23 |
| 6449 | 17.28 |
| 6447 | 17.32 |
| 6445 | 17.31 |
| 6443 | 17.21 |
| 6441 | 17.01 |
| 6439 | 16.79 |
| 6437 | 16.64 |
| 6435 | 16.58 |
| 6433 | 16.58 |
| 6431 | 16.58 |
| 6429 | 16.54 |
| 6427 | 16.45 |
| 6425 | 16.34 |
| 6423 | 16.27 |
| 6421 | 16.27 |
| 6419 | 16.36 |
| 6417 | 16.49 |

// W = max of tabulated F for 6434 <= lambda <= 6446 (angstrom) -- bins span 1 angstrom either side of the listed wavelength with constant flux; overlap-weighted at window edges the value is 17.31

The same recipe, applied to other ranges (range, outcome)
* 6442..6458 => 17.32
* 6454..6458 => 17.05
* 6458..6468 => 16.62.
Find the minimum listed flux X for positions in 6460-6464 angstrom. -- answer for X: 16.27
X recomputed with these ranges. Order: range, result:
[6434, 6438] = 16.58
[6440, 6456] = 17.01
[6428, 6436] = 16.54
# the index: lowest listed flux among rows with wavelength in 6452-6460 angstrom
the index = 16.62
